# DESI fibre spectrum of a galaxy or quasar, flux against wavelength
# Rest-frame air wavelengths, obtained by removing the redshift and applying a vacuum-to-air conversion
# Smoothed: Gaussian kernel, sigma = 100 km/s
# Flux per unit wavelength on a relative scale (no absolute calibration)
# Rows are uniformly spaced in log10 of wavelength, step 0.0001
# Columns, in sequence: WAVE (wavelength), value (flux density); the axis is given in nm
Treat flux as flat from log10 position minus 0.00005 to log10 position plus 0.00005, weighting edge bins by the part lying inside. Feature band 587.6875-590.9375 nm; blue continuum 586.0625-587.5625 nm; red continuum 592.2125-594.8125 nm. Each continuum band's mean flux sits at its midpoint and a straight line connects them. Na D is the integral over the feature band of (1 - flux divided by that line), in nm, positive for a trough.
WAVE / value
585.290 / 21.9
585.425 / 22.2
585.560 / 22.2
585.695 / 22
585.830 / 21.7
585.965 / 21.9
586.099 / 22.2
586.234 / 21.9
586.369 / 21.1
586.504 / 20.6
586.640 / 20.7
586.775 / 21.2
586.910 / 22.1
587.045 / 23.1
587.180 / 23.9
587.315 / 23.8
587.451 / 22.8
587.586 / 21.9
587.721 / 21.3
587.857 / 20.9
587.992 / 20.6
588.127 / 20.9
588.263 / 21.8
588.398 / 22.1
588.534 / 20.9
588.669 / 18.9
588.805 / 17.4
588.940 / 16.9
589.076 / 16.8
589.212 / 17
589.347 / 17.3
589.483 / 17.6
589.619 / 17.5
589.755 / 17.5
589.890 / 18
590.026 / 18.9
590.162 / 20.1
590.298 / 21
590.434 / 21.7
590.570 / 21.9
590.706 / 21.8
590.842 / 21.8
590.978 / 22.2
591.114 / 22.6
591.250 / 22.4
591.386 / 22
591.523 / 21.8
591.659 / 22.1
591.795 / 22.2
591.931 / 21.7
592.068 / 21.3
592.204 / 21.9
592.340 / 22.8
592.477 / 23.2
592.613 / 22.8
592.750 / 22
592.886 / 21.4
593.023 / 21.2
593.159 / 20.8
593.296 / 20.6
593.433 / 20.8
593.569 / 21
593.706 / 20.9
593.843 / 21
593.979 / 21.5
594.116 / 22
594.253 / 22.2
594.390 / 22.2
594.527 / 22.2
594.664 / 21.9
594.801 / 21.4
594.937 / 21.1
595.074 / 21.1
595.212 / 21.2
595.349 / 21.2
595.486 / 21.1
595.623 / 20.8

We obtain 0.35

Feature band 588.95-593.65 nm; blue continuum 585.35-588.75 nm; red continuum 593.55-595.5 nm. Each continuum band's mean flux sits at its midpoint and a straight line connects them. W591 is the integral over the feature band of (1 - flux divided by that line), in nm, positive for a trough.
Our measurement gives 0.19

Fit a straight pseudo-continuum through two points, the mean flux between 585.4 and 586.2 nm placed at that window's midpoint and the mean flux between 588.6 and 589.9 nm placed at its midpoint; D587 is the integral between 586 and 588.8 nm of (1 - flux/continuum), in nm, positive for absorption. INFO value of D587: -0.23 nm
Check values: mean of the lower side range 22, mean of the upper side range 17.5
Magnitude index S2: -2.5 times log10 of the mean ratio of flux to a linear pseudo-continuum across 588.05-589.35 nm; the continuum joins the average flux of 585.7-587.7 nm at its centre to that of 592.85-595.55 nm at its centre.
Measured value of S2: 0.15 mag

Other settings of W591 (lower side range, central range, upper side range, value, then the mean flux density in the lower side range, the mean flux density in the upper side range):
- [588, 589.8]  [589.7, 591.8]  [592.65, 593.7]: -0.140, 18.7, 21.1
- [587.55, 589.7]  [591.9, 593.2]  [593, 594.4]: -0.070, 19.3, 21.3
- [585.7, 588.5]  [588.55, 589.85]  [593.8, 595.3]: 0.250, 21.8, 21.6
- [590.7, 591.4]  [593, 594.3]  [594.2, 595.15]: 0.039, 22.2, 21.7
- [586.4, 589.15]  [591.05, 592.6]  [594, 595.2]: -0.059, 20.9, 21.7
